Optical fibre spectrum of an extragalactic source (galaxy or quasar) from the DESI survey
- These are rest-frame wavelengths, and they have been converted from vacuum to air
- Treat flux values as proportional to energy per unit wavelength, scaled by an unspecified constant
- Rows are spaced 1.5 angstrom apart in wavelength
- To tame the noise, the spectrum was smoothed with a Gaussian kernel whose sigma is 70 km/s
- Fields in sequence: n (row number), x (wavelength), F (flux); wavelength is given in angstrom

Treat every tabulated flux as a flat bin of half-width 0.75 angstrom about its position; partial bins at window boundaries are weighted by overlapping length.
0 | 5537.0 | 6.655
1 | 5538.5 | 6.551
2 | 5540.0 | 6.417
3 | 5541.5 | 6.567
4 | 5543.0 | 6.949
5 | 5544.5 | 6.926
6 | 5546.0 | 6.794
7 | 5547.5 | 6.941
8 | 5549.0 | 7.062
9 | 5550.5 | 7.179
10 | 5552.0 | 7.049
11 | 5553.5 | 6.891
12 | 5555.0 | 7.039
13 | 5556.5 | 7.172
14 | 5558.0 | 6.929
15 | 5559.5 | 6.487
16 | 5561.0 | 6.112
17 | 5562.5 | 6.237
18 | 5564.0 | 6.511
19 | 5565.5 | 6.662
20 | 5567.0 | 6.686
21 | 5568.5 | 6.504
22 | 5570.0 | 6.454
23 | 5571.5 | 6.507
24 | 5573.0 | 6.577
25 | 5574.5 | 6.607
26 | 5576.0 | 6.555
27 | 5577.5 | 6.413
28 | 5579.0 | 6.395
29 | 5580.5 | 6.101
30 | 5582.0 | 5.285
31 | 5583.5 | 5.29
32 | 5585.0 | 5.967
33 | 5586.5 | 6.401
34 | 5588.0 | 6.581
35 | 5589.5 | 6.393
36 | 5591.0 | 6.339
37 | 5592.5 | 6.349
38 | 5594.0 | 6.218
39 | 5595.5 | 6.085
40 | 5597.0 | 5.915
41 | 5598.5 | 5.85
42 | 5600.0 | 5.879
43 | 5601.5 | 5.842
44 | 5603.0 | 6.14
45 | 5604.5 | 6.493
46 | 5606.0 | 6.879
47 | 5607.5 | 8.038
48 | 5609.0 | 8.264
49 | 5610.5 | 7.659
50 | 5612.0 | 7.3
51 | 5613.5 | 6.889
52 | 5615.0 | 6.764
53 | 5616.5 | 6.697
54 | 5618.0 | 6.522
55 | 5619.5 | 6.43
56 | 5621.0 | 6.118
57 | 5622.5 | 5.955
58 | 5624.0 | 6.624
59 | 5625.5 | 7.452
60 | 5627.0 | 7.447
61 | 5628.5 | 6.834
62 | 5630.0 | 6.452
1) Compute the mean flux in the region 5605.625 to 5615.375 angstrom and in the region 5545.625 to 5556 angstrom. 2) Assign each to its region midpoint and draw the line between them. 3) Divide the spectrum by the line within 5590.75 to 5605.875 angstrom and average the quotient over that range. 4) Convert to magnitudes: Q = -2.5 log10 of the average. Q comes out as 0.20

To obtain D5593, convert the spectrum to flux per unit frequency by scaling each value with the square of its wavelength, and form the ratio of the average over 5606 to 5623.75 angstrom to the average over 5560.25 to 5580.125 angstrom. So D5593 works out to 1.1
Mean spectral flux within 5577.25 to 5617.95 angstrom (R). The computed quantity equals 6.46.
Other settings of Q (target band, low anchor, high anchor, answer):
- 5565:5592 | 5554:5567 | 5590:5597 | 0.02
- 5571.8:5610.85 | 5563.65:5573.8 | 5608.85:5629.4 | 0.05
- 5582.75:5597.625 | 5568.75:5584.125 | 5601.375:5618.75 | 0.07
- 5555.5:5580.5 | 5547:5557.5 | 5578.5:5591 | 0.00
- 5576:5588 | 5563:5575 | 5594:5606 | 0.05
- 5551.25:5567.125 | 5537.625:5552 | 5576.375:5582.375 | -0.03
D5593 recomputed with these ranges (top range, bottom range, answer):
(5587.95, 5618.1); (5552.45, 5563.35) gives 1.00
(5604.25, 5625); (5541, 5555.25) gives 1.02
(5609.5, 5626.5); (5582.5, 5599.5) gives 1.12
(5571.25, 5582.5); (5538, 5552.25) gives 0.93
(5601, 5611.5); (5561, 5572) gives 1.11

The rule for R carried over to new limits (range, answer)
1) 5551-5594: 6.45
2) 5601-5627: 6.85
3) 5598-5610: 6.71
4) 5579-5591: 6.05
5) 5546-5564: 6.81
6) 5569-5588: 6.23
